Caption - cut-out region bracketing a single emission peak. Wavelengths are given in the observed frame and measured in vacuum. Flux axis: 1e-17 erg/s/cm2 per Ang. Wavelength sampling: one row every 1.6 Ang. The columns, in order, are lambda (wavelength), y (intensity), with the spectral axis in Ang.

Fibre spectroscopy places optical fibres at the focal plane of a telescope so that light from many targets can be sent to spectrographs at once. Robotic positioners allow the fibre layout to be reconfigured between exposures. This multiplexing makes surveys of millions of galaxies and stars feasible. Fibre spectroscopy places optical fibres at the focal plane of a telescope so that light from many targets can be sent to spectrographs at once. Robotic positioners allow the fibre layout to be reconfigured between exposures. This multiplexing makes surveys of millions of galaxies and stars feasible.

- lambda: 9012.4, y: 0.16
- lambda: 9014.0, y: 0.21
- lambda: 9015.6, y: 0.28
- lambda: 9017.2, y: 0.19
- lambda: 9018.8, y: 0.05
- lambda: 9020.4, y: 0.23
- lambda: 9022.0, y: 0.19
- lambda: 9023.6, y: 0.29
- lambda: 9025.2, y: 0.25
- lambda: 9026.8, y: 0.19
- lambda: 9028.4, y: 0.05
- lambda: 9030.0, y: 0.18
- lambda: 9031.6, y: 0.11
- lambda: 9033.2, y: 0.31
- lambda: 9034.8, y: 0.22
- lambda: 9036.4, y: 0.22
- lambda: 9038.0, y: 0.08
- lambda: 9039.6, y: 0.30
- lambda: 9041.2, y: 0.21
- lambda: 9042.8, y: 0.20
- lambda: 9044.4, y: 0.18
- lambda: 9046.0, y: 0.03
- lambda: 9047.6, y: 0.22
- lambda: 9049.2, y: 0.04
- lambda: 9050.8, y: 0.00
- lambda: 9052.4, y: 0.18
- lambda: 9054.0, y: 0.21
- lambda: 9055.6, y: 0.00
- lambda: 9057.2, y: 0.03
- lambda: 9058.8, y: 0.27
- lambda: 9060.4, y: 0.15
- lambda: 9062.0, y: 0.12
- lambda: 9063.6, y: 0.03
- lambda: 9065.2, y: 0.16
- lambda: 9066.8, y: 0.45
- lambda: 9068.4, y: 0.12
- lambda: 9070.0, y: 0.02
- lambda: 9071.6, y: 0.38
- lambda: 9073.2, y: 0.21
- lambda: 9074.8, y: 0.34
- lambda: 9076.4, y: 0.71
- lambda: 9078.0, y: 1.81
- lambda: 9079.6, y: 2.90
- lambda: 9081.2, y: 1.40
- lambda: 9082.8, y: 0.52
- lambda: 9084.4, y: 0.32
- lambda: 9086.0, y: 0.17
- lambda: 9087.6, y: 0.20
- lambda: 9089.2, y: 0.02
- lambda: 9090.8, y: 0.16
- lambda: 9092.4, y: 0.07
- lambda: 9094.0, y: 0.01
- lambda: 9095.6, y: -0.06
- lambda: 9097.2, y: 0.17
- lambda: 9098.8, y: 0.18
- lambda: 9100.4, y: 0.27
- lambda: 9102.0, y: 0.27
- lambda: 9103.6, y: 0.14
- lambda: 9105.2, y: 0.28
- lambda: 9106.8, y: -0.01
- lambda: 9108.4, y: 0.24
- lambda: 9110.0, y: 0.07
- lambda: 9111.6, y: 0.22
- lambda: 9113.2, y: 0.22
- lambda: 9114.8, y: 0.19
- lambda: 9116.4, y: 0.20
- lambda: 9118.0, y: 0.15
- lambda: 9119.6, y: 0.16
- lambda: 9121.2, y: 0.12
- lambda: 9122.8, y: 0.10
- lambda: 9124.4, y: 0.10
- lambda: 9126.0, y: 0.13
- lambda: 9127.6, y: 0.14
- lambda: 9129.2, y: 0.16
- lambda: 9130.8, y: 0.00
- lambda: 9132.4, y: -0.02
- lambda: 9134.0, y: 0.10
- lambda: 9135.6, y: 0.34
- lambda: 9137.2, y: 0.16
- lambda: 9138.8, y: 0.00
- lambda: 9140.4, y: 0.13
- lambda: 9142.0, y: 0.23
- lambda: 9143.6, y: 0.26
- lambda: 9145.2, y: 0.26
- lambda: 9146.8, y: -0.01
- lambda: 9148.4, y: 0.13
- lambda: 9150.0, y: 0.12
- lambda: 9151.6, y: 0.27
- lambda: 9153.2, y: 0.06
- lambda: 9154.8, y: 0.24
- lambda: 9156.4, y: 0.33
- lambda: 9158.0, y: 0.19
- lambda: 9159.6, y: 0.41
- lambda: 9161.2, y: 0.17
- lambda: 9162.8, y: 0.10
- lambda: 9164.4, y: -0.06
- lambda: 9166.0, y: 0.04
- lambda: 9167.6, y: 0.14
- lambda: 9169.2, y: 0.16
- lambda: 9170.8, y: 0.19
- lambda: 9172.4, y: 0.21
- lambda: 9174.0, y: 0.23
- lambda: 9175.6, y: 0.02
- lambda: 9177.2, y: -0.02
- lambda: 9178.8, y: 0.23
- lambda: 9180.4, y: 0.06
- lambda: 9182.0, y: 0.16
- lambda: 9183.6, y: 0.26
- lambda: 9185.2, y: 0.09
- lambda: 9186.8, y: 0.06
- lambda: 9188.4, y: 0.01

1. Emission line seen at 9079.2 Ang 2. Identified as [O III]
